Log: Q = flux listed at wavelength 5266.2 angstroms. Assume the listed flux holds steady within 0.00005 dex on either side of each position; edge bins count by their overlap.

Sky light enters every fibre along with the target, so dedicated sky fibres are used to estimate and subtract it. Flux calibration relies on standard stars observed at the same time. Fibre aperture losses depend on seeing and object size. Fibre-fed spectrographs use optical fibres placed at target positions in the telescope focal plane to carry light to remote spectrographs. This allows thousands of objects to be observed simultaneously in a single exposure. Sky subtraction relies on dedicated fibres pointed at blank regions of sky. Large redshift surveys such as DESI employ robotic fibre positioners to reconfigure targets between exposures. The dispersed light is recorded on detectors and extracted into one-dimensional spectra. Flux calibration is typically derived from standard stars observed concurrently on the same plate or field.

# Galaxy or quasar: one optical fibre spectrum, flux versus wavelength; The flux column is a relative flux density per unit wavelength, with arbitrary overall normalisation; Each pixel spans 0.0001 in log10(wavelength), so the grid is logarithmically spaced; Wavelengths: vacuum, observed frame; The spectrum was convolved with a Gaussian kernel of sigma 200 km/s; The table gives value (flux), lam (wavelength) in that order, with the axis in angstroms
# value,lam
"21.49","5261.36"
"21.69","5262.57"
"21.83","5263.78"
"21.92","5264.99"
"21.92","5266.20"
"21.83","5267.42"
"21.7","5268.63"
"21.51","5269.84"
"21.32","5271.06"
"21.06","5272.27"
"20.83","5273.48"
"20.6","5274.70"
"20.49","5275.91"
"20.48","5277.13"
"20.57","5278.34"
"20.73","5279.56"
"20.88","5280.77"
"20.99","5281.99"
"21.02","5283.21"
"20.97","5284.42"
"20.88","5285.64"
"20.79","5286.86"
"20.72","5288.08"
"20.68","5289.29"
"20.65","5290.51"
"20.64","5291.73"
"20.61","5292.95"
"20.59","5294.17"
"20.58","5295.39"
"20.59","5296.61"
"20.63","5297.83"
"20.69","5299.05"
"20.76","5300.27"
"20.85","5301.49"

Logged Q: 21.92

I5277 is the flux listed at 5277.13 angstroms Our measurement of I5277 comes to 20.48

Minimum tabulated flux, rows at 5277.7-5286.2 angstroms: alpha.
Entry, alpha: 20.57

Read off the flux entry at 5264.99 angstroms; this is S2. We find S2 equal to 21.92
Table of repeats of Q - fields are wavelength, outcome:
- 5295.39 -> 20.58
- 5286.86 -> 20.79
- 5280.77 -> 20.88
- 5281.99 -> 20.99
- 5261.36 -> 21.49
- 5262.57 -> 21.69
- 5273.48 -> 20.83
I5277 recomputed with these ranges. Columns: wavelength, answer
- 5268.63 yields 21.7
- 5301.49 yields 20.85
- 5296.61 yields 20.59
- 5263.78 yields 21.83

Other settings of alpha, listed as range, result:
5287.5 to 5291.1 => 20.65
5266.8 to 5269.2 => 21.7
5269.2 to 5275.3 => 20.6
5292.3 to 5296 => 20.58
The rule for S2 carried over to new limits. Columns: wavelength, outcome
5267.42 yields 21.83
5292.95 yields 20.61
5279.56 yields 20.73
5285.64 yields 20.88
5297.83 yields 20.63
